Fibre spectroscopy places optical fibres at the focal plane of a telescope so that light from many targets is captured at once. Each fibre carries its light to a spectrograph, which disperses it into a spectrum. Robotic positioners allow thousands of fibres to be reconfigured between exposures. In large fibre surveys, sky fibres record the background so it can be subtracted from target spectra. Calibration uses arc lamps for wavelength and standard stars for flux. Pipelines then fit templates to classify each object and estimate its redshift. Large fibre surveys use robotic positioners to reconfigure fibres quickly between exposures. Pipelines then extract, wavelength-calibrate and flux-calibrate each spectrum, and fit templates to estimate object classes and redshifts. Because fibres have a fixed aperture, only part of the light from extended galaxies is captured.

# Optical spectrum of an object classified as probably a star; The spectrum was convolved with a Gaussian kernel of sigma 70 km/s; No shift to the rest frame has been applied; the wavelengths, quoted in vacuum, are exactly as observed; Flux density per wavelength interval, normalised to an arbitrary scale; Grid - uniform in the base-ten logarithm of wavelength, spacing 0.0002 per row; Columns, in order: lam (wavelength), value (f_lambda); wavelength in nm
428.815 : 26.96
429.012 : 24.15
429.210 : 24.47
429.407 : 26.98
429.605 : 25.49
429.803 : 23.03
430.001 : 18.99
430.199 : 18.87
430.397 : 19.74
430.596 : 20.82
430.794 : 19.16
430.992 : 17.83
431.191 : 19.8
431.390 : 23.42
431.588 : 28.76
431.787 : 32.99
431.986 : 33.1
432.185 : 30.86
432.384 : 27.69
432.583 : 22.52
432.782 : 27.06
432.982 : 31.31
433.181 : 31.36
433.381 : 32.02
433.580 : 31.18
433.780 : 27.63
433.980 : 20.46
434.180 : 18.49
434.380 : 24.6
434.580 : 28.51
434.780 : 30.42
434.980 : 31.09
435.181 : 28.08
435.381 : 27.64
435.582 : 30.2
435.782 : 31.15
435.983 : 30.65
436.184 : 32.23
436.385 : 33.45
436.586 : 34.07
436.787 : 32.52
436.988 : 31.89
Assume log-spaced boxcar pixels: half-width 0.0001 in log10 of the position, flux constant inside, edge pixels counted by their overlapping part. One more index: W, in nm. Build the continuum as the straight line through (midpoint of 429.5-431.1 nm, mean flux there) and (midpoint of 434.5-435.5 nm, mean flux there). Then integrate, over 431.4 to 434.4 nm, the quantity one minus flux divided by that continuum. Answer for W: -0.34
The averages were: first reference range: 20.5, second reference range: 29.2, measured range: 28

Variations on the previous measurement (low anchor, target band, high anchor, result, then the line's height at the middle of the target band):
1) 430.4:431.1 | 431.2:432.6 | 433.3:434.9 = -0.41 nm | 21.8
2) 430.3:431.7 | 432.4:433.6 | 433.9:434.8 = -0.31 nm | 23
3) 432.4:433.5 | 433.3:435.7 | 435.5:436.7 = 0.23 nm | 30.4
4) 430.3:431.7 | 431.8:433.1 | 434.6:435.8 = -0.26 nm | 24.3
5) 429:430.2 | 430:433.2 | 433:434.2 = 0.09 nm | 25.6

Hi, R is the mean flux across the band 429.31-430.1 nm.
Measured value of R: 23.6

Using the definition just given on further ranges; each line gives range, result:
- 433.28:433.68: 31.6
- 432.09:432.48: 29.3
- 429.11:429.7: 25.7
